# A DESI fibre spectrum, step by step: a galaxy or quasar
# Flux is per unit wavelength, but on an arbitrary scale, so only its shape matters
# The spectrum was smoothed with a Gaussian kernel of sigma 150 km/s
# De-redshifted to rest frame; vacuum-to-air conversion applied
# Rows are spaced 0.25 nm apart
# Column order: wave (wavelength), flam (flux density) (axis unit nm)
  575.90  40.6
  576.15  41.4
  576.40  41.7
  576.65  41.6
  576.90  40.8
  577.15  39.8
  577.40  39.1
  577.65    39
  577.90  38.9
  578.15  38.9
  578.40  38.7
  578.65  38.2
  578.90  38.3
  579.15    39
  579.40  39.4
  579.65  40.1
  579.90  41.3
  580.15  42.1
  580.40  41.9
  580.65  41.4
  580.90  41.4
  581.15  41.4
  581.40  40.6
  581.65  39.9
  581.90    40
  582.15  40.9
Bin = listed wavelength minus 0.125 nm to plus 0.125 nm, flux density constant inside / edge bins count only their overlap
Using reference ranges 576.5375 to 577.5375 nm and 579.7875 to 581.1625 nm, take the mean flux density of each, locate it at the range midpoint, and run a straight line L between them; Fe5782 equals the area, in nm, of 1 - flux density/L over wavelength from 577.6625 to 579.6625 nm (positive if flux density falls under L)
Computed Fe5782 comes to 0.10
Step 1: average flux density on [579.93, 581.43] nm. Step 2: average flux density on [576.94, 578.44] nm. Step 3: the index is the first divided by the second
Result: 1.06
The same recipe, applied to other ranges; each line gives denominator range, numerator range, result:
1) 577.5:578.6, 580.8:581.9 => 1.05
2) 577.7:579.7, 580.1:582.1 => 1.06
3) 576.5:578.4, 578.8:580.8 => 1.02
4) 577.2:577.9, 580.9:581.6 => 1.05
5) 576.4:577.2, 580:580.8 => 1.02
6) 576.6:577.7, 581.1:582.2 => 1.01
